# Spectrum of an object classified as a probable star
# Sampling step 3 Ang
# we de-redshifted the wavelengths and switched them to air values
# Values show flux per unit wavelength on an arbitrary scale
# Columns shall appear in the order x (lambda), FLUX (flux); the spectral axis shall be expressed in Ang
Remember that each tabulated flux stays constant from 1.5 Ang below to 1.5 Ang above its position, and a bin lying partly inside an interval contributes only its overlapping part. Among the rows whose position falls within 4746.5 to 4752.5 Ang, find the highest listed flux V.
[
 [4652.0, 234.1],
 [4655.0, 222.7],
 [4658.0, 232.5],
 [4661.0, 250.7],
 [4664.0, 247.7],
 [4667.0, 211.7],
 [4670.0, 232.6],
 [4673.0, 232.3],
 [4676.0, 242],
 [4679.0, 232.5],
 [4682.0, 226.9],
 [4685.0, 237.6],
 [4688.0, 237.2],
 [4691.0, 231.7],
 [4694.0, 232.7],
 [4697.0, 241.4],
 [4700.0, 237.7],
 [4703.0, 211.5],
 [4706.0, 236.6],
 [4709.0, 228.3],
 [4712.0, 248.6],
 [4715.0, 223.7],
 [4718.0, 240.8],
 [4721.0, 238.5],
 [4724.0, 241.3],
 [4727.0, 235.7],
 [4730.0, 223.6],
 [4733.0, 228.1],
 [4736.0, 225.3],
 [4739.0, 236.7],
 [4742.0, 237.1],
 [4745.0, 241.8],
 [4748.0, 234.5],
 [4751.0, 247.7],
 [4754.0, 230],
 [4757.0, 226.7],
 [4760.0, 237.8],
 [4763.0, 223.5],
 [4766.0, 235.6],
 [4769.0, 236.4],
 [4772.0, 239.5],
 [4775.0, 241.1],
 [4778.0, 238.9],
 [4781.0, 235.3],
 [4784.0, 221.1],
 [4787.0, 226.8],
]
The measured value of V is 247.7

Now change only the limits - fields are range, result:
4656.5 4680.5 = 250.7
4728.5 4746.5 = 241.8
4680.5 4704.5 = 241.4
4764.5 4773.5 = 239.5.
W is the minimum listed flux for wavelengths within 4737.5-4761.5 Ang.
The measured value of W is 226.7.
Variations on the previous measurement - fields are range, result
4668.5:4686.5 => 226.9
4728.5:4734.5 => 223.6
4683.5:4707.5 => 211.5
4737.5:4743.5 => 236.7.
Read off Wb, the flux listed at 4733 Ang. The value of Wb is 228.1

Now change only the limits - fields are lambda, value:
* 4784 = 221.1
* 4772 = 239.5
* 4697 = 241.4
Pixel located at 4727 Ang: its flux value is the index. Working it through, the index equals 235.7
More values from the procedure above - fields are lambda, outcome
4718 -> 240.8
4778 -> 238.9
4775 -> 241.1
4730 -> 223.6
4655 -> 222.7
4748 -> 234.5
